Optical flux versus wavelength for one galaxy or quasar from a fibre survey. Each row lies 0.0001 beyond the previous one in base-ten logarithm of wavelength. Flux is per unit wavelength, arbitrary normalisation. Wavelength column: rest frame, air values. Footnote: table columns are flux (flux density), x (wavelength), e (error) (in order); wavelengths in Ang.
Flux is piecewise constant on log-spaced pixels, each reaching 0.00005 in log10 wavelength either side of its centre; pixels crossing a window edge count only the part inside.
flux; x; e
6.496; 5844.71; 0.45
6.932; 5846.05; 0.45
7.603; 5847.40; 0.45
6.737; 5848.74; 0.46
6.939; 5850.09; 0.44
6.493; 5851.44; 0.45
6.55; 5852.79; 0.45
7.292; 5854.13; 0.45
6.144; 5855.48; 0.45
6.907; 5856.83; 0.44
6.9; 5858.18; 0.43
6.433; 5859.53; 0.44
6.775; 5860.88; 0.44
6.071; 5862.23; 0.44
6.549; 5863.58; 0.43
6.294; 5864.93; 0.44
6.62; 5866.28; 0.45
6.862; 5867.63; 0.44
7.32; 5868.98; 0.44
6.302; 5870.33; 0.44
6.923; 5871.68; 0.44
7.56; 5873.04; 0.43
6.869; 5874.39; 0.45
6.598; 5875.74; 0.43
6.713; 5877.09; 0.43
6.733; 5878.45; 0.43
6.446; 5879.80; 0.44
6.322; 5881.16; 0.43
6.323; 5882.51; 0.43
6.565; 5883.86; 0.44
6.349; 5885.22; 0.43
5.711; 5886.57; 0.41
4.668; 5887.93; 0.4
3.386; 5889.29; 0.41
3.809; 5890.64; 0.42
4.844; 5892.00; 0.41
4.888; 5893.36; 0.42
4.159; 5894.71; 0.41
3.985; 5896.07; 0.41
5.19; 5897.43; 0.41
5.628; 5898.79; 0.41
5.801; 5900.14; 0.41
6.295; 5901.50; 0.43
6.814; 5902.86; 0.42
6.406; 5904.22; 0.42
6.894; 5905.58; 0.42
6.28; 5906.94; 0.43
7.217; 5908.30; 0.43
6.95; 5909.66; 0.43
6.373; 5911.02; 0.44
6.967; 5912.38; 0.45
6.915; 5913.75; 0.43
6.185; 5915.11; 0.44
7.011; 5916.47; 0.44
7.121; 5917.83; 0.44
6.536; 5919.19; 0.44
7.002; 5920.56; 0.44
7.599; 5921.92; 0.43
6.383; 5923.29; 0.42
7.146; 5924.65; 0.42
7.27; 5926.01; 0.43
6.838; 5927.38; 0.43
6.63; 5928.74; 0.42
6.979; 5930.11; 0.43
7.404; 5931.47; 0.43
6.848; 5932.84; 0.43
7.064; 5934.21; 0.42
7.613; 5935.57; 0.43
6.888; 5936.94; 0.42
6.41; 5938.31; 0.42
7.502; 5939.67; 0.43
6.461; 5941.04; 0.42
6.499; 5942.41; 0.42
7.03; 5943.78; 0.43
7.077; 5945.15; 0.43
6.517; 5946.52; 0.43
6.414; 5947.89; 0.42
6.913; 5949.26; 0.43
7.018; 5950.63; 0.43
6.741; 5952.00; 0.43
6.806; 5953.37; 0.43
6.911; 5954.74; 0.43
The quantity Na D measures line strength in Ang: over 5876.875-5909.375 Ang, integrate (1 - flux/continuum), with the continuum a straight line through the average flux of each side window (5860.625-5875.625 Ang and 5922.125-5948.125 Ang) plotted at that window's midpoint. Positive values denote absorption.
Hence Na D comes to 5.1 Ang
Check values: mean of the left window 6.74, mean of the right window 6.91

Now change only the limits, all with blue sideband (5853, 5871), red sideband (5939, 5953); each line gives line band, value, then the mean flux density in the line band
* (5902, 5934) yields -0.48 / 6.86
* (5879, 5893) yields 2.62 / 5.44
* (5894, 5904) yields 1.89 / 5.46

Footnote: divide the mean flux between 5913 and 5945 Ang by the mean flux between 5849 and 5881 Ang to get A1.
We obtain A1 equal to 1.0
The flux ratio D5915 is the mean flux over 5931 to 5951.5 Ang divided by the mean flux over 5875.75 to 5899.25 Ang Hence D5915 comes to 1.27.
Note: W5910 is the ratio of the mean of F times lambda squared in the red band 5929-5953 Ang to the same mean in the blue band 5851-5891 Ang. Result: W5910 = 1.11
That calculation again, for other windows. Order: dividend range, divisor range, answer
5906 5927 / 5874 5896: 1.24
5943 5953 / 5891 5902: 1.37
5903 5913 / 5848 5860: 1.02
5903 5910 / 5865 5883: 1.01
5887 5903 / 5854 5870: 0.75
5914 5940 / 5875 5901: 1.29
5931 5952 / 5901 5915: 1.04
